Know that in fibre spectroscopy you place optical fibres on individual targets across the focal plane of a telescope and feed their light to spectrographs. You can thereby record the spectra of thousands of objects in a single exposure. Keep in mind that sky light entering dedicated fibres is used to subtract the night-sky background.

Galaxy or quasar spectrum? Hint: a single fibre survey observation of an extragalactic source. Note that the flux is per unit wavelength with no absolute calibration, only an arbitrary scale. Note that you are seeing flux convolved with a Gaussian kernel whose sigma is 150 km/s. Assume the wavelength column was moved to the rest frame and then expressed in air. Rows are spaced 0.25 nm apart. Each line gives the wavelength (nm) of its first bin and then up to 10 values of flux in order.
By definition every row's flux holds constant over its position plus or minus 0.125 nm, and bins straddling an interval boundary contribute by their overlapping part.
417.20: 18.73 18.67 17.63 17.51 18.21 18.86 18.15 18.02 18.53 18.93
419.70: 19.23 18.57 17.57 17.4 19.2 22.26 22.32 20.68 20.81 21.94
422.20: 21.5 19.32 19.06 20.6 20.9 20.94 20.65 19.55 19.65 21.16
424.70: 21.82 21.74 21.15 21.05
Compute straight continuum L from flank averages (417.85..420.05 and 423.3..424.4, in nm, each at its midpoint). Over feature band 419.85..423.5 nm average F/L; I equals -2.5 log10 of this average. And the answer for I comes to -0.04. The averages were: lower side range 18.5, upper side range 20.3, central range 20.2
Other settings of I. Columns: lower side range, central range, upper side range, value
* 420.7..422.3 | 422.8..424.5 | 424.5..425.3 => 0.05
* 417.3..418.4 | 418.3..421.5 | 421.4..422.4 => 0.03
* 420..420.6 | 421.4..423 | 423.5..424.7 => -0.08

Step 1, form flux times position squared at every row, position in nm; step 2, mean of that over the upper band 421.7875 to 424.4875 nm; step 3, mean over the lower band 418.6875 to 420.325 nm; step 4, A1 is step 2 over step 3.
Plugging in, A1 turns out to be 1.1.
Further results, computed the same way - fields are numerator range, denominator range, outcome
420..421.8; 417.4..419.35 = 1.11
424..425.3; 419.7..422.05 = 1.07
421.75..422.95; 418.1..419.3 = 1.14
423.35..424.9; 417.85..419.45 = 1.16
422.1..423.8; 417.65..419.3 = 1.15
